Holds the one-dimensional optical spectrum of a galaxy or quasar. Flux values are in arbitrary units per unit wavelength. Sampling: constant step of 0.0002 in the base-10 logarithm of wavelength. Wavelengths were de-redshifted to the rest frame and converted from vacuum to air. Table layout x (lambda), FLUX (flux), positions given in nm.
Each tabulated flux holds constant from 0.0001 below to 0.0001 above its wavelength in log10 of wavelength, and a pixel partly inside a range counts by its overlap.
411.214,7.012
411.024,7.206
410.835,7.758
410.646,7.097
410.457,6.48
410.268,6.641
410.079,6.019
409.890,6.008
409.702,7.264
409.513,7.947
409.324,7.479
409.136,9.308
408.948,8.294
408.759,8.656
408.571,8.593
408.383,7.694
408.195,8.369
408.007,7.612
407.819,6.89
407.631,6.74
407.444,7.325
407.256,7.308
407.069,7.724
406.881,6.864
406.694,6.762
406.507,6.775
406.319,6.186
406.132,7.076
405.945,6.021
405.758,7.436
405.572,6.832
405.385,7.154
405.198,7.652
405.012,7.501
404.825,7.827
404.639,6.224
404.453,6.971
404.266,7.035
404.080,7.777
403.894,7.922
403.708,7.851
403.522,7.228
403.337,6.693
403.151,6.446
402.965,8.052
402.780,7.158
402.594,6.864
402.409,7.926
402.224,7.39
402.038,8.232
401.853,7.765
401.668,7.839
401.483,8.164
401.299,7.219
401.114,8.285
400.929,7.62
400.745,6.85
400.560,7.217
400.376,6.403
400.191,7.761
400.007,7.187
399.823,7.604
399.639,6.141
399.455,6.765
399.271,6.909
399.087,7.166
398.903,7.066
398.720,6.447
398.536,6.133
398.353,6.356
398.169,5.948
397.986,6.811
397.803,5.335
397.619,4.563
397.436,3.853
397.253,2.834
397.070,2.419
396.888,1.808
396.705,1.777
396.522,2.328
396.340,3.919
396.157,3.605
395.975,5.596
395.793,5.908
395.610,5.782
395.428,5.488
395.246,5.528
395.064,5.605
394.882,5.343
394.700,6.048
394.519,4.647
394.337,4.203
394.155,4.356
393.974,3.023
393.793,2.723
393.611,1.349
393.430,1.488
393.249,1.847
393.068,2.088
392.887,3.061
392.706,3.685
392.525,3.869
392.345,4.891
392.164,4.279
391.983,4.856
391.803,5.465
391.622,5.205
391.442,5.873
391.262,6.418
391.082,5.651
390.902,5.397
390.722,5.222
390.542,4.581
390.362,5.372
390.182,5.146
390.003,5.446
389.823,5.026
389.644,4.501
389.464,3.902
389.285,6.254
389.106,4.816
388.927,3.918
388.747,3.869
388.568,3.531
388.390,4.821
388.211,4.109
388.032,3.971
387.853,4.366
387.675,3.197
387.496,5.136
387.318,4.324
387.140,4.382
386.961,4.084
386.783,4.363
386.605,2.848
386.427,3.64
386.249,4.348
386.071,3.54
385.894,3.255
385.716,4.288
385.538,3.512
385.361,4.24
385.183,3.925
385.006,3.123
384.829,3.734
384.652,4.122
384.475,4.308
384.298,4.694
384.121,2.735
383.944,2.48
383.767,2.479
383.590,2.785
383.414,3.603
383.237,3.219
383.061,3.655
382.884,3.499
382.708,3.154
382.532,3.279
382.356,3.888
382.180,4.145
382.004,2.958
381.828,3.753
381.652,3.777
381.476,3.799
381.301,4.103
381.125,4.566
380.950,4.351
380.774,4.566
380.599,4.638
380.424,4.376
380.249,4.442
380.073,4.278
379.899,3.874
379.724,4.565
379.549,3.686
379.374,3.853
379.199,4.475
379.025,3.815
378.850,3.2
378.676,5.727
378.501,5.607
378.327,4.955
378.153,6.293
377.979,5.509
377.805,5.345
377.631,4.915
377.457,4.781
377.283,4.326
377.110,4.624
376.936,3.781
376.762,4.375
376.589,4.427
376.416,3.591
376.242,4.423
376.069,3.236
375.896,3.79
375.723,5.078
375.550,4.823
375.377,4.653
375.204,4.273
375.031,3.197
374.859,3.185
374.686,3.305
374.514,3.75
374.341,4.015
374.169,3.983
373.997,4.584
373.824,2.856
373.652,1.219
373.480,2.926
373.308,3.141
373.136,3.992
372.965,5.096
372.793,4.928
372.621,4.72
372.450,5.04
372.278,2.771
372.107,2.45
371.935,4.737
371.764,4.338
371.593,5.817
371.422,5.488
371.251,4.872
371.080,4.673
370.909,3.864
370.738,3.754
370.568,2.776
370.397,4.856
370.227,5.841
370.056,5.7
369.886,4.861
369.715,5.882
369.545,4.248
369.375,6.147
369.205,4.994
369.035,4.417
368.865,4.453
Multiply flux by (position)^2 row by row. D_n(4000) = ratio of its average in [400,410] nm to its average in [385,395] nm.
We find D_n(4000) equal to 1.88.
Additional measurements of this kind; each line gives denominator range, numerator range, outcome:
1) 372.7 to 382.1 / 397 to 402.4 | 1.77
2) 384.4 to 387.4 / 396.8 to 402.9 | 1.80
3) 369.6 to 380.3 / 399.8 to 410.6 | 1.99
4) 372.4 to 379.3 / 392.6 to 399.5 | 1.17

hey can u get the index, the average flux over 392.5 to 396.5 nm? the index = 4.03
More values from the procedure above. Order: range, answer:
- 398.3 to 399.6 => 6.68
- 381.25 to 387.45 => 3.67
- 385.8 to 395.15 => 4.29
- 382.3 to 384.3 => 3.22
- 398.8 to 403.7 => 7.31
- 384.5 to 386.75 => 3.75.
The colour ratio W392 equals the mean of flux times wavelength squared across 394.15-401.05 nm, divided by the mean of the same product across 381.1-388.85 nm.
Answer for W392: 1.56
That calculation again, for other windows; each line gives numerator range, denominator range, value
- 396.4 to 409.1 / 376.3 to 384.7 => 1.85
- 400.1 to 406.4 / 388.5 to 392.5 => 1.57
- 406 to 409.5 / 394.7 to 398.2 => 1.79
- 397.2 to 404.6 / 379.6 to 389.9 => 1.90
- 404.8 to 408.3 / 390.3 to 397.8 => 1.81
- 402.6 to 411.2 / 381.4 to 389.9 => 2.10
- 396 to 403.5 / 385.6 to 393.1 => 1.46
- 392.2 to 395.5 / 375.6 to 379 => 0.91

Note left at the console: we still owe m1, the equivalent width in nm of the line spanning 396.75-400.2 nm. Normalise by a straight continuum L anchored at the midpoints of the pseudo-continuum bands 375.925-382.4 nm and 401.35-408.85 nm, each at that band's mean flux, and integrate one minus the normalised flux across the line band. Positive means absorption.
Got 0.51 nm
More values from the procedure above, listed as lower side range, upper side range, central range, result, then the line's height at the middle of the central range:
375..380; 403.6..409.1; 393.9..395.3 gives 0.30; 6.19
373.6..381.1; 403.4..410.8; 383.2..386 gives 0.82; 5.01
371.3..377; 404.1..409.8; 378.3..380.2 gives 0.07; 4.53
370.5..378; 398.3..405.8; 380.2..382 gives 0.26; 4.89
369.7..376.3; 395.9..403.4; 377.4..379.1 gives -0.18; 4.55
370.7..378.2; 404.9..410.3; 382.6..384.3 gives 0.64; 5.05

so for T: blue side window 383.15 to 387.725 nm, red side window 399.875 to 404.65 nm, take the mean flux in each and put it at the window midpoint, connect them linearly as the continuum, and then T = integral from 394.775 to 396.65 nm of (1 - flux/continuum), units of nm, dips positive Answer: 0.34 nm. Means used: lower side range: 3.71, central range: 4.86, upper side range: 7.41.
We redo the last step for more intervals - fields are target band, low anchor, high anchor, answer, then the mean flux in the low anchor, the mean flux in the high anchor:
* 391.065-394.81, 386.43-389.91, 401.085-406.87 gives 0.81 nm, 4.27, 7.28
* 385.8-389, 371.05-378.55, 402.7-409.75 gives 0.89 nm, 4.26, 7.39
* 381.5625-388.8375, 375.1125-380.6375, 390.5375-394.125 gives 0.89 nm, 4.49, 4.04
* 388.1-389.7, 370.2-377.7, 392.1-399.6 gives -0.02 nm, 4.1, 4.48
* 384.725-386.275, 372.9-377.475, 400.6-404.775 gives 0.43 nm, 3.89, 7.43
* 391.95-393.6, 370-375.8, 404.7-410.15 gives 0.77 nm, 4.13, 7.36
